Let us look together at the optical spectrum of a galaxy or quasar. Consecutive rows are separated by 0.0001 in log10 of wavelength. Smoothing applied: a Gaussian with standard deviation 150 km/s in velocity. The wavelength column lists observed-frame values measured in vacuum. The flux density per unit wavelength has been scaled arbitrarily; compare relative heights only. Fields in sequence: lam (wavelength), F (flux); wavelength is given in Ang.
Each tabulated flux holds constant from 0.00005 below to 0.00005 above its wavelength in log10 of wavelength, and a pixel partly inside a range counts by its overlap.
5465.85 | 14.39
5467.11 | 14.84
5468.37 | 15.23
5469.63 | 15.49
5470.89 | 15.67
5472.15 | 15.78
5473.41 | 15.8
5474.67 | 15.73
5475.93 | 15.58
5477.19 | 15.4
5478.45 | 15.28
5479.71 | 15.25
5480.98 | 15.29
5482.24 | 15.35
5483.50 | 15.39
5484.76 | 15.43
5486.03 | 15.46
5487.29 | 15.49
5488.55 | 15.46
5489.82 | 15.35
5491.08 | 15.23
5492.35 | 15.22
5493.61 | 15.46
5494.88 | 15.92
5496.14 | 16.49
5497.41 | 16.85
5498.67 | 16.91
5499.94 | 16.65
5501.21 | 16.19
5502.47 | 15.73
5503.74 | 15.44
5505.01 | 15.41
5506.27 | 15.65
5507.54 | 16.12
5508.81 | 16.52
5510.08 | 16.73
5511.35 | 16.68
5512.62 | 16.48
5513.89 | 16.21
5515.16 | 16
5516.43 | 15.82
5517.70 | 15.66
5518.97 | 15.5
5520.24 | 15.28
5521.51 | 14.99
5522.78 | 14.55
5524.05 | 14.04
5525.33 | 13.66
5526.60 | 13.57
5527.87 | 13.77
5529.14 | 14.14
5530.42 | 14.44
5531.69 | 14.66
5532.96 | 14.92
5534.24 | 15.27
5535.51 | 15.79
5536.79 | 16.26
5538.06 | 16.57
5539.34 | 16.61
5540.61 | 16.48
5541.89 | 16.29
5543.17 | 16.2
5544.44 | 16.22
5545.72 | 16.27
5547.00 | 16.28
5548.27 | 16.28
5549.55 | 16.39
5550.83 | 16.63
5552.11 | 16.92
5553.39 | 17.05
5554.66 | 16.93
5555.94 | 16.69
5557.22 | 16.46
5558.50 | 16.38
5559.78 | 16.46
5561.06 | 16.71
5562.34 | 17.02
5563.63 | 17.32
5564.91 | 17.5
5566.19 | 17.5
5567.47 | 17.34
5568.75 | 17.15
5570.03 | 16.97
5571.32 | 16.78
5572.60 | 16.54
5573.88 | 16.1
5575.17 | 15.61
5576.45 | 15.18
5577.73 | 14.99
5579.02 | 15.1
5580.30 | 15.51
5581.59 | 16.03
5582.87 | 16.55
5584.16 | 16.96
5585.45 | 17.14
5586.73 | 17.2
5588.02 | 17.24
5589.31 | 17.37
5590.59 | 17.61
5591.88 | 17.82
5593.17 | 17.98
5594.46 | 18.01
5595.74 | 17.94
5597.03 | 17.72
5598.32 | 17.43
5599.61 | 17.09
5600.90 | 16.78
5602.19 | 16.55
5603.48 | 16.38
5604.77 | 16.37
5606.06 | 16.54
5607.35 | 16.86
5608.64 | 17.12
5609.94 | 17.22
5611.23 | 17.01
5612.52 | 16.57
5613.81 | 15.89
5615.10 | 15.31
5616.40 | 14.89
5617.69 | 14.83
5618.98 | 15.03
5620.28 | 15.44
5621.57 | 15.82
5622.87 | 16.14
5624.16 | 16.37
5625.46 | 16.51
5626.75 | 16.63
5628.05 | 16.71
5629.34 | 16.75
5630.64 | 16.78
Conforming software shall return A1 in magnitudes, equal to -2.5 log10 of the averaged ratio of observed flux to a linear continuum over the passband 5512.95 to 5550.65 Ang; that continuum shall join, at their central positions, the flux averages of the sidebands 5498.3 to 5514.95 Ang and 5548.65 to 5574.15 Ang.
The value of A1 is 0.07 mag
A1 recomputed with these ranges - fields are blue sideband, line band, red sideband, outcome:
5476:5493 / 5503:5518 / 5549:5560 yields -0.01 mag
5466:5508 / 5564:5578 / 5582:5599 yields 0.03 mag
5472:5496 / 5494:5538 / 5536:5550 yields 0.03 mag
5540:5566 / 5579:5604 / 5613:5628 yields -0.06 mag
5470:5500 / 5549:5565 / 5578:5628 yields -0.04 mag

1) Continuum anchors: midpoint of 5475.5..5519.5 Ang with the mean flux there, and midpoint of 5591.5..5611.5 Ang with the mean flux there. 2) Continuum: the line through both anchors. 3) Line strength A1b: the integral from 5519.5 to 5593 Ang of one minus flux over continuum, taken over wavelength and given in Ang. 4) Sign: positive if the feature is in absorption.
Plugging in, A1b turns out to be 2.0 Ang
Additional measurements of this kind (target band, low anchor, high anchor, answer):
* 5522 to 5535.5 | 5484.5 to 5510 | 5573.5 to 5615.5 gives 1.5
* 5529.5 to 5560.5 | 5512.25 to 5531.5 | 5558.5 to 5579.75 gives -0.9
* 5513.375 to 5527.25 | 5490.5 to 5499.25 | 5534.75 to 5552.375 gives 1.0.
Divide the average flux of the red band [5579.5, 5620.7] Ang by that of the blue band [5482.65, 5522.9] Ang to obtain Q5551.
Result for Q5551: 1.05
